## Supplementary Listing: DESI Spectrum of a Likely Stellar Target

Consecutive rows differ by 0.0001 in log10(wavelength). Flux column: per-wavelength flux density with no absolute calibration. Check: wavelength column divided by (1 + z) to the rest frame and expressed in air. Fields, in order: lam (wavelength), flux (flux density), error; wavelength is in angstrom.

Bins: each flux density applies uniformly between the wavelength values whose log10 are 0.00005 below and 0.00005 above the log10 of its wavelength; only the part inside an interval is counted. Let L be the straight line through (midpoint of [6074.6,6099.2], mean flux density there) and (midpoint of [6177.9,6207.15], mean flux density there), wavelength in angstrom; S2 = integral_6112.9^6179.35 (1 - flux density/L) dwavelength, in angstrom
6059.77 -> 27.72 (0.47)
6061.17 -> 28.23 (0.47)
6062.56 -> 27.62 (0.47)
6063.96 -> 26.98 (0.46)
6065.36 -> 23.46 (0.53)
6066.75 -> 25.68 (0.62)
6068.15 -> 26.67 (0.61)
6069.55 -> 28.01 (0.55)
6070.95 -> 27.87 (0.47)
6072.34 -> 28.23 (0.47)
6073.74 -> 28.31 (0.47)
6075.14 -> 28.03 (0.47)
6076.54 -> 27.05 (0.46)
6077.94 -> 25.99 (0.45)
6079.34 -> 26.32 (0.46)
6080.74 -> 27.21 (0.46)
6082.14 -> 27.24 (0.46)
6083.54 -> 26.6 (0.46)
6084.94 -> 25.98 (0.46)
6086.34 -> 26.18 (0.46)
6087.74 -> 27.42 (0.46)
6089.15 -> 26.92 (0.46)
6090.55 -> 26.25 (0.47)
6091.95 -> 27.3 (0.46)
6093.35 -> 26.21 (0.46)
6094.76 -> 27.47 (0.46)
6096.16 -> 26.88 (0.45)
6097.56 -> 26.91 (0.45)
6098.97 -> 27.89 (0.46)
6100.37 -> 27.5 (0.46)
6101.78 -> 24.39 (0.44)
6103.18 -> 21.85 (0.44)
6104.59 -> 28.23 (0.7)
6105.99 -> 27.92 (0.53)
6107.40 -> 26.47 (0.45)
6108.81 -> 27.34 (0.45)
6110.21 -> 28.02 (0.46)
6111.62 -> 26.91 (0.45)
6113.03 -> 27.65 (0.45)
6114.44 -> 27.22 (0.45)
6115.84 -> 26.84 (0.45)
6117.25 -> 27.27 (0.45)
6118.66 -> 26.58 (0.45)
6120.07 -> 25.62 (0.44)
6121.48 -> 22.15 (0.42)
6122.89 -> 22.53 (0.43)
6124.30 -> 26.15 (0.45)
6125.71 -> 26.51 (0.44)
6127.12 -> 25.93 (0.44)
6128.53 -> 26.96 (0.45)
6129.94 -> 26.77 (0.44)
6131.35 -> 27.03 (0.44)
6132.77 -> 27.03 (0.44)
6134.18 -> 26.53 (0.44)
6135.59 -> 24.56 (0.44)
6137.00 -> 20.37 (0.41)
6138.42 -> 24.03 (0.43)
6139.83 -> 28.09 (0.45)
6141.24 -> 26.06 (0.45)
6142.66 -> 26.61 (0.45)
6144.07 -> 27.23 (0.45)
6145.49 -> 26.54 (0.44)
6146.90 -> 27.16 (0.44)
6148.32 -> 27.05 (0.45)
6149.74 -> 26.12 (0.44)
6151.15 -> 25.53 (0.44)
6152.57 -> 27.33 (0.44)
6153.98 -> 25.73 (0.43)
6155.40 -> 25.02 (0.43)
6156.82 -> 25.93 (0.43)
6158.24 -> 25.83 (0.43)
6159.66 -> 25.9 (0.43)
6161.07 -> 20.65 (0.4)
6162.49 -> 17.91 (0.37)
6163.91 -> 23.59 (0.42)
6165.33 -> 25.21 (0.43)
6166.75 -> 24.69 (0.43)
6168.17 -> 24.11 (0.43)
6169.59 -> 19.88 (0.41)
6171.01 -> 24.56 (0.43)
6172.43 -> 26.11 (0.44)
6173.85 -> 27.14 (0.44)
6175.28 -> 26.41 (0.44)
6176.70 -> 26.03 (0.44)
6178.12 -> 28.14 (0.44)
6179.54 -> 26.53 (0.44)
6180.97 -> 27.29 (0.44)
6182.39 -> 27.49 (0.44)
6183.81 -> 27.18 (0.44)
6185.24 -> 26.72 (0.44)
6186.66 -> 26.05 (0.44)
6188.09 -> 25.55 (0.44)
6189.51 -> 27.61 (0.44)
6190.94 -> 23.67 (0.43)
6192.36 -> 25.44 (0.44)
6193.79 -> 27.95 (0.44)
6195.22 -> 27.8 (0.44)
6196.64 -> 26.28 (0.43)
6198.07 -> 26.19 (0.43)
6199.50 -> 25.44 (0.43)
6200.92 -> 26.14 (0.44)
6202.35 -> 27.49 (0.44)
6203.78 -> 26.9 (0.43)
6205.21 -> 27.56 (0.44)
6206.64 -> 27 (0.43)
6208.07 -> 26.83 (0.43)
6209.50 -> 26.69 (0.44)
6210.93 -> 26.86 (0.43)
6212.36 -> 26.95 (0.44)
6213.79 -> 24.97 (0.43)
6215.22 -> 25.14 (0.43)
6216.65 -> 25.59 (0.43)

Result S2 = 3.1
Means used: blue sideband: 26.9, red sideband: 26.7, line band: 25.5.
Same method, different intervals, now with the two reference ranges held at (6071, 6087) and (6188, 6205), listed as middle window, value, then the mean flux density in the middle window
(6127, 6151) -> 0.6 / 26.1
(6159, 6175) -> 1.8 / 23.7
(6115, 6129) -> 0.6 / 25.7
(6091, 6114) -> 0.1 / 26.8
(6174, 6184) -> -0.2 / 27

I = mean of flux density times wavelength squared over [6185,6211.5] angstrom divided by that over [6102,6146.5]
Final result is 1.0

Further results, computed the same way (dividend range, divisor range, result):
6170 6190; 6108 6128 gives 1.03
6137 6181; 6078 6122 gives 0.97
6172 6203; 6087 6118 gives 1.02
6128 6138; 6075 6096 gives 0.97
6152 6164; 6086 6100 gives 0.92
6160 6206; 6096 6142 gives 1.00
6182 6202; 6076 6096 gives 1.02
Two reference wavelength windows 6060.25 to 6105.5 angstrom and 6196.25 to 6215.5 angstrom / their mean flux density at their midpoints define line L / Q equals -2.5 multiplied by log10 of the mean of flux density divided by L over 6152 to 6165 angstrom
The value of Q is 0.10 mag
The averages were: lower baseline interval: 26.8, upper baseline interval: 26.5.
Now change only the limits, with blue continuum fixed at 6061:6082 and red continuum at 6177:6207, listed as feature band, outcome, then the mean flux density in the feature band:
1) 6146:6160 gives 0.03 mag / 26.2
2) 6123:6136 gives 0.02 mag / 26.3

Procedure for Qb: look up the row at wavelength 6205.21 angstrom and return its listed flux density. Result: 27.56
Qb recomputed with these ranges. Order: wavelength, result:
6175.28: 26.41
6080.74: 27.21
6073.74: 28.31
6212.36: 26.95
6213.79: 24.97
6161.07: 20.65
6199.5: 25.44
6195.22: 27.8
